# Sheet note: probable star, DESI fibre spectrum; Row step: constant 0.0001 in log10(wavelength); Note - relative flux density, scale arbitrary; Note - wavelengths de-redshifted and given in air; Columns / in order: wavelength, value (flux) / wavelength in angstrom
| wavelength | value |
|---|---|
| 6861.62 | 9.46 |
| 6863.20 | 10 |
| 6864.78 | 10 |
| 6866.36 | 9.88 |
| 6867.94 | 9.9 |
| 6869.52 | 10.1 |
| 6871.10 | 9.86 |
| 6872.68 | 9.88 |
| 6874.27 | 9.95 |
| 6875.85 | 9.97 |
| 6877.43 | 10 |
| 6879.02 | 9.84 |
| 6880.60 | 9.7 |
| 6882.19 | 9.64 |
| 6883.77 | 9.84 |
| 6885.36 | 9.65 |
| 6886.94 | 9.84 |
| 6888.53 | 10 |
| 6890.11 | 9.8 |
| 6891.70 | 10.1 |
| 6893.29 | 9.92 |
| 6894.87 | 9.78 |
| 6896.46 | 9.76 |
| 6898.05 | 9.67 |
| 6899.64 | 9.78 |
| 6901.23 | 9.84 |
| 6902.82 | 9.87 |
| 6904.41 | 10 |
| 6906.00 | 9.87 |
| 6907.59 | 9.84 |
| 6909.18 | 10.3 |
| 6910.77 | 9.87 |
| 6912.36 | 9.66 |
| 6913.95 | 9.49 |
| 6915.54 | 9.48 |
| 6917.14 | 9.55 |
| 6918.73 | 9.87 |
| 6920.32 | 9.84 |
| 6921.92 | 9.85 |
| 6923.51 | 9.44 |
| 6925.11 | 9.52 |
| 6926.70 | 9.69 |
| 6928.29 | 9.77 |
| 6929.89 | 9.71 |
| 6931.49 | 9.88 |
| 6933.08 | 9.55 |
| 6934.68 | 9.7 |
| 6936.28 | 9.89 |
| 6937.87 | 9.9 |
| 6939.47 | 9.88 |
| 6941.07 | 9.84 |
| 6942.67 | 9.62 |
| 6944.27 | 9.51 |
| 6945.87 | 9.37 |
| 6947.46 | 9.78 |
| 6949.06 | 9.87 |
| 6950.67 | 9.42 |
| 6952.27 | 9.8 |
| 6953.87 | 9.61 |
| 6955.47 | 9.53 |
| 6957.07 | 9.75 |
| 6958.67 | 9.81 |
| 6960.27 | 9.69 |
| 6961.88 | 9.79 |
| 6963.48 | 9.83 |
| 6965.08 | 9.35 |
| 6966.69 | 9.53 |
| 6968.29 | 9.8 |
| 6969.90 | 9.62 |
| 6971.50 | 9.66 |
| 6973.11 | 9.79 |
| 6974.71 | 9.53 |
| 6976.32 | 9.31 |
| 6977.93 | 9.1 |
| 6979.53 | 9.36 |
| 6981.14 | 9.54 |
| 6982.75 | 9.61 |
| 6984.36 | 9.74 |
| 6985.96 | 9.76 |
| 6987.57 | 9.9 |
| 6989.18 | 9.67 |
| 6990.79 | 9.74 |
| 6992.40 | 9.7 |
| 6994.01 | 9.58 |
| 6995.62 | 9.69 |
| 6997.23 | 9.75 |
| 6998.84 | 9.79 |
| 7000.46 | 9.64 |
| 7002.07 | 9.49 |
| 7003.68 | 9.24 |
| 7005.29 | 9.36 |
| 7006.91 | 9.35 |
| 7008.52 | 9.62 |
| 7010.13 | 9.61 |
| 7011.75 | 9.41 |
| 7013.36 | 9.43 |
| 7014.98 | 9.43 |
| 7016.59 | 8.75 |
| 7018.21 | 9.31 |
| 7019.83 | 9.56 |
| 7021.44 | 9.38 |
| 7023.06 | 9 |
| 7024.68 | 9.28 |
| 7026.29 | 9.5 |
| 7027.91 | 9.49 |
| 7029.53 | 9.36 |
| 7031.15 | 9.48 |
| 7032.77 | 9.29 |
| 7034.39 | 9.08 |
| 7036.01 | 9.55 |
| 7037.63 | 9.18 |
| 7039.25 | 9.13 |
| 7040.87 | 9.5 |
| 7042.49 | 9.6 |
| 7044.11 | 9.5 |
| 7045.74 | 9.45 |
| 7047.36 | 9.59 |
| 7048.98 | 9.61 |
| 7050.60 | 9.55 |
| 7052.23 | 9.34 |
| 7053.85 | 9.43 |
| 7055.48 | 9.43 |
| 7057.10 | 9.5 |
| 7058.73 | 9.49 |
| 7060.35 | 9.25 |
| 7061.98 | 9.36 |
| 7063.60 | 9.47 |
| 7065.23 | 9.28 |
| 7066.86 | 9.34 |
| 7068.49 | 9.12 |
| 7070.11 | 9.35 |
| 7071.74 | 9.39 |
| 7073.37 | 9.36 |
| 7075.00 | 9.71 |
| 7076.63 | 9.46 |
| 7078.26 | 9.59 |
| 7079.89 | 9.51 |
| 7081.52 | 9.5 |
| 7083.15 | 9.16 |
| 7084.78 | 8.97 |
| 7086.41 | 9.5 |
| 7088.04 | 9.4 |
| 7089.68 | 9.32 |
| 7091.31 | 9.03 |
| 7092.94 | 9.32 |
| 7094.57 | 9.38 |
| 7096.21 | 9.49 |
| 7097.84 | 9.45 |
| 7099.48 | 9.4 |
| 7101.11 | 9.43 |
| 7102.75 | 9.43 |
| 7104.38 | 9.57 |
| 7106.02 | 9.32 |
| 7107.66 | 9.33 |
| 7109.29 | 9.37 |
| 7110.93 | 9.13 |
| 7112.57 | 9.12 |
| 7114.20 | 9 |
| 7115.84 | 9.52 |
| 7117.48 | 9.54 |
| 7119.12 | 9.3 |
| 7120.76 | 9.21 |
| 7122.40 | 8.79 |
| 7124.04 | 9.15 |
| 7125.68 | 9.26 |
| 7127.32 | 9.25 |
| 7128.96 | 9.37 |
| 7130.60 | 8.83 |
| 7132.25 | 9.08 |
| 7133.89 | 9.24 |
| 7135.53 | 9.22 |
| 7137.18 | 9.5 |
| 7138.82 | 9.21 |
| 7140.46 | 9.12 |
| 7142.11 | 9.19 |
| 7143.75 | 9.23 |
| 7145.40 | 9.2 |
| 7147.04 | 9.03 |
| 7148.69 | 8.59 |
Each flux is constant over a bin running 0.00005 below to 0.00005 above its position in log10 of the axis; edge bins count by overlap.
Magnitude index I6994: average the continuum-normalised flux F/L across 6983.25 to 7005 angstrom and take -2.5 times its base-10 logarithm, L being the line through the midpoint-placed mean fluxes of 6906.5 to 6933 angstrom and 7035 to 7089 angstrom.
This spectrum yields -0.011 mag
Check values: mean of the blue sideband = 9.73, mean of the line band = 9.66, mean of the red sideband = 9.41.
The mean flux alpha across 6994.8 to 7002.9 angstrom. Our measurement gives 9.67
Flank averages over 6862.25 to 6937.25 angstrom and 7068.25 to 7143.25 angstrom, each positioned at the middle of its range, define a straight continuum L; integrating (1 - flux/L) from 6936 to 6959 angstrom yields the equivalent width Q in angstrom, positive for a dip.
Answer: 0.0 angstrom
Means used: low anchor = 9.82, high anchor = 9.3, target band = 9.7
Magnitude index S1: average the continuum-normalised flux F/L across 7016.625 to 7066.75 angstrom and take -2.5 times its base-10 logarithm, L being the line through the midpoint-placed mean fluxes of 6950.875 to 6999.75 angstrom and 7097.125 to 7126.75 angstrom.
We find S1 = 0.01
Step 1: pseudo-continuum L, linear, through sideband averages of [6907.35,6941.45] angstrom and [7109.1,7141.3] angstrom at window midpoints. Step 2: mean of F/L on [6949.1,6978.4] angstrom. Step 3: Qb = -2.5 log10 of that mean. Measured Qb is 0.00 mag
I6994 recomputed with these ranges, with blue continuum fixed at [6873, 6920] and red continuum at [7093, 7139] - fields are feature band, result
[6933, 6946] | 0.00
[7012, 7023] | 0.03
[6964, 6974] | 0.00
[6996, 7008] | 0.00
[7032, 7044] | 0.01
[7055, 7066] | 0.00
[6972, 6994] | 0.00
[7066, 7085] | 0.00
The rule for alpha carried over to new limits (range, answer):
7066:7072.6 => 9.3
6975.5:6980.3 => 9.26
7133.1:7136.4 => 9.22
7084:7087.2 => 9.24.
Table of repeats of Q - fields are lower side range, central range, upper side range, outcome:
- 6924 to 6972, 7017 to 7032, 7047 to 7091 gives 0.2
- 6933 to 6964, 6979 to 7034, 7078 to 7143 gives 0.4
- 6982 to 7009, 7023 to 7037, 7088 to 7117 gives 0.3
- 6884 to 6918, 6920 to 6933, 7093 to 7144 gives 0.1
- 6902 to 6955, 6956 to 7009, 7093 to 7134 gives 0.0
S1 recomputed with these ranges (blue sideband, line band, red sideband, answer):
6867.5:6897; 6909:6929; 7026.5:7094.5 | 0.008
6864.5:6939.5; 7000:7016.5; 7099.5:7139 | 0.013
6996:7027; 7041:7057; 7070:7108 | -0.011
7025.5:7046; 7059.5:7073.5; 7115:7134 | 0.000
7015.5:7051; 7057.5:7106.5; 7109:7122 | -0.009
